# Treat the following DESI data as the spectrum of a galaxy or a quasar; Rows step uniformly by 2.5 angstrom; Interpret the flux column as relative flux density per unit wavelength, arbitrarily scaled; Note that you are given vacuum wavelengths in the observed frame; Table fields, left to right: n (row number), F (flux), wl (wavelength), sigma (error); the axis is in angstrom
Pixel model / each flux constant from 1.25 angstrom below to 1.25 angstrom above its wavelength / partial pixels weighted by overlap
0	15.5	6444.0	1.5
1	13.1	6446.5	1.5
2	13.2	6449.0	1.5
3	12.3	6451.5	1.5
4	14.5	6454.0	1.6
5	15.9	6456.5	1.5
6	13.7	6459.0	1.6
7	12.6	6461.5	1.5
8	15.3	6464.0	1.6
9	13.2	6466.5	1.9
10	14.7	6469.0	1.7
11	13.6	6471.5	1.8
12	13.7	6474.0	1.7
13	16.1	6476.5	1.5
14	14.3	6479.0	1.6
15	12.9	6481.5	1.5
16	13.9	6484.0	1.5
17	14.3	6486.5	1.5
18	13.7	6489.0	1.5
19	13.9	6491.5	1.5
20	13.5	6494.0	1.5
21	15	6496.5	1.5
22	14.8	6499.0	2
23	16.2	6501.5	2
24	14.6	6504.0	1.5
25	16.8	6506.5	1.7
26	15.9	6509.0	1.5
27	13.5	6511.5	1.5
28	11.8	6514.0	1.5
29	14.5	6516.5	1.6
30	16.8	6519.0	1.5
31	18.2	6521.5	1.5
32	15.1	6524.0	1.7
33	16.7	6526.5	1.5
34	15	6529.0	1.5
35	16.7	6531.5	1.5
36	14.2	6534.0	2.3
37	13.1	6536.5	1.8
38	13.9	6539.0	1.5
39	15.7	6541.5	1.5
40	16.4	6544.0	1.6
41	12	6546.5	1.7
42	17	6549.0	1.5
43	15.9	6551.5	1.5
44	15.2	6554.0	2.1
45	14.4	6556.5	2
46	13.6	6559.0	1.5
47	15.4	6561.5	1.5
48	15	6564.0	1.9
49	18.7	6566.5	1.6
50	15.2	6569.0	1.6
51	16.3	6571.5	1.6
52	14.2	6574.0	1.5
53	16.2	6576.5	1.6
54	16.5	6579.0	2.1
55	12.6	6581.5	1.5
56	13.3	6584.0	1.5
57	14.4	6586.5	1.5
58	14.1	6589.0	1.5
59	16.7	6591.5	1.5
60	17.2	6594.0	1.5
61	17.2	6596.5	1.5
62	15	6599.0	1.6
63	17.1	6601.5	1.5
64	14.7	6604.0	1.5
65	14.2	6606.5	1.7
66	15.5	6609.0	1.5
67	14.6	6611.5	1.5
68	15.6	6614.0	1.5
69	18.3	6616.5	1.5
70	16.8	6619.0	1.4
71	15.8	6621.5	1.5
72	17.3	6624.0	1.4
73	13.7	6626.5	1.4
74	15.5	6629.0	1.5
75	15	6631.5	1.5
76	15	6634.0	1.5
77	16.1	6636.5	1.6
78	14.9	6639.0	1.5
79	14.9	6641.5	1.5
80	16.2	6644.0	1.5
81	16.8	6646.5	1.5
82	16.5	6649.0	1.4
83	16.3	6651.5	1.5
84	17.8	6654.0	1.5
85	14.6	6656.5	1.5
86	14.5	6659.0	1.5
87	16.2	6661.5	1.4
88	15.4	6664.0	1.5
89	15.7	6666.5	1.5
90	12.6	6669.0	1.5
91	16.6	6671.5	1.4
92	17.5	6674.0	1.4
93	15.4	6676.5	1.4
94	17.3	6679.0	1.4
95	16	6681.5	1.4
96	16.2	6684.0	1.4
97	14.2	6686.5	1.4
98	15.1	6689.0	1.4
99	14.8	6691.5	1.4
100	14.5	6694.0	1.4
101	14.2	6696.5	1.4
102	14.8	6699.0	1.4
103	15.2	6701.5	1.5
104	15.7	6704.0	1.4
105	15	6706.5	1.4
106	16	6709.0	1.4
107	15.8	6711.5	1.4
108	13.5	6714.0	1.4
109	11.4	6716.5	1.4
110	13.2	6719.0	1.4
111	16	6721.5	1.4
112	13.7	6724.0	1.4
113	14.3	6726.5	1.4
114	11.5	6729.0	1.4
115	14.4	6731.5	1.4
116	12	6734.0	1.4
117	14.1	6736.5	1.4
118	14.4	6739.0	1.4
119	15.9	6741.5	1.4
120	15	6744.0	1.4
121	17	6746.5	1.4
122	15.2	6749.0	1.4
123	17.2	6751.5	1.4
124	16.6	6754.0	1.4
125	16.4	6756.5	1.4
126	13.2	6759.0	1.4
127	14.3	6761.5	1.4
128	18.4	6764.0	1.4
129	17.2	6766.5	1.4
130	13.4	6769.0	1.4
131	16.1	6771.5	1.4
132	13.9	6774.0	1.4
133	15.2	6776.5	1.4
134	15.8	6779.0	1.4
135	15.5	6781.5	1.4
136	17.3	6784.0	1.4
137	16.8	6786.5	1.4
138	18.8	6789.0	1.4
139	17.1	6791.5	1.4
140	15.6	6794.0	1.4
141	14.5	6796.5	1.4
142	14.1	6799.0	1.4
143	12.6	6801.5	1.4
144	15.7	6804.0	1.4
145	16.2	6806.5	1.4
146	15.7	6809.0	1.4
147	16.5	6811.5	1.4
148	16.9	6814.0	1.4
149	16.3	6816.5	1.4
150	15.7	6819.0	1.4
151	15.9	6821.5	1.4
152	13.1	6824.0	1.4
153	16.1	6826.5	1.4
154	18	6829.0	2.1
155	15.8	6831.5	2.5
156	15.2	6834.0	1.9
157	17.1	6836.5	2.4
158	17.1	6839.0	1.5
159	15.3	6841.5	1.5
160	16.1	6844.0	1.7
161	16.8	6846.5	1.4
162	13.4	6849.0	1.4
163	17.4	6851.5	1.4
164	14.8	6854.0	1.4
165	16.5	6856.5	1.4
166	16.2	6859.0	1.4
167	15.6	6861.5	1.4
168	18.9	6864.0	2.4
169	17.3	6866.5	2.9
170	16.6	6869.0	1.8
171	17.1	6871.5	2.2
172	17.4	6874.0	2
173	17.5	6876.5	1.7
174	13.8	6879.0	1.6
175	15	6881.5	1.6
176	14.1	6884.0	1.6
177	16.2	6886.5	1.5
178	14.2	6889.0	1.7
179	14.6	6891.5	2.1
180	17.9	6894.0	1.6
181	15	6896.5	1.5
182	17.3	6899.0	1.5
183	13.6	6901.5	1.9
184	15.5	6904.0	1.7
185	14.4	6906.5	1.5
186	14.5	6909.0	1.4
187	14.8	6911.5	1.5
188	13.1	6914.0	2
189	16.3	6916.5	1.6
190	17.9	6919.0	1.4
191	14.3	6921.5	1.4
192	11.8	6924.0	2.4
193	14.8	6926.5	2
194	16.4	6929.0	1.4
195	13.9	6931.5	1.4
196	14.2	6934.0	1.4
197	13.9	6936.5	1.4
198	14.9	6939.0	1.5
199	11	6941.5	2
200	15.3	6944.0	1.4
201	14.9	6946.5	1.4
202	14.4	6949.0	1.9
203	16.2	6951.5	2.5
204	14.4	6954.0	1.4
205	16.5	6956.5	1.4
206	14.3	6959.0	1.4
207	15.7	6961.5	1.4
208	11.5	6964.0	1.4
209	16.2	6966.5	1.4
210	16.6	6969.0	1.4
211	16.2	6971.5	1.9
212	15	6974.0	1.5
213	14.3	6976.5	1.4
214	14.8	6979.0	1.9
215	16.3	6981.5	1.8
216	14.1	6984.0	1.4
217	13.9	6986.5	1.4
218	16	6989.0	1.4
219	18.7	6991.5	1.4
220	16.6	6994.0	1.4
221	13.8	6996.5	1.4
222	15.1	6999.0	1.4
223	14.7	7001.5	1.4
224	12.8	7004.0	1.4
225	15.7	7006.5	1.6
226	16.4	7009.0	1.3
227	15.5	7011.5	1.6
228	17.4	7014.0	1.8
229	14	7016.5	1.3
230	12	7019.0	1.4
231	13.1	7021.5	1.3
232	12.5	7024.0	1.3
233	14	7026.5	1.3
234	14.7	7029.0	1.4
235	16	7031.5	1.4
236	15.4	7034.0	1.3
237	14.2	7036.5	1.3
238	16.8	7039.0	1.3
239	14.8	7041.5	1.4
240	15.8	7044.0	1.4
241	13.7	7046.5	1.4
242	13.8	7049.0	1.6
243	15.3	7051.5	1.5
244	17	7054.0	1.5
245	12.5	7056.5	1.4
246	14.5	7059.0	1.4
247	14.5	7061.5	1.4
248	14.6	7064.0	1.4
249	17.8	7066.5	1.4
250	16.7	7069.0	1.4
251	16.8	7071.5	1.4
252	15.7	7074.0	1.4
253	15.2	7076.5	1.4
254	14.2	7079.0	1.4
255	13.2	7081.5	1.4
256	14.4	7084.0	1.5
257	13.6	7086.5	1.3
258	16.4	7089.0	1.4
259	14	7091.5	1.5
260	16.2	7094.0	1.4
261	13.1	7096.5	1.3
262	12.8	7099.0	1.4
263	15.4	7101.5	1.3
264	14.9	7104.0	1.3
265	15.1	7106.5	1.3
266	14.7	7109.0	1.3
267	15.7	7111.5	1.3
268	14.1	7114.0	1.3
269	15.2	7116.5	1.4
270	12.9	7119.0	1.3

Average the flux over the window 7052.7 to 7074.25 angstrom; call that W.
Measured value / 15.6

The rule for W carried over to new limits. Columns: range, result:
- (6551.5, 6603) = 15.4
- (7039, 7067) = 14.9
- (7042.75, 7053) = 14.7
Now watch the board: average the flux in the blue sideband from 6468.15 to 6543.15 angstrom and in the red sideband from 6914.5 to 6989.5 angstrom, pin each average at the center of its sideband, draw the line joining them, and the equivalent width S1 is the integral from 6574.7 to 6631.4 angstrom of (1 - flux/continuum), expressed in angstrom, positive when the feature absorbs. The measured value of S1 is -2.8 angstrom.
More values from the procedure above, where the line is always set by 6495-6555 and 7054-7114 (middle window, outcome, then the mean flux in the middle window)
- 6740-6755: -1.03 angstrom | 16.1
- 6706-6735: 2.32 angstrom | 13.9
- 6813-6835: -1.24 angstrom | 15.9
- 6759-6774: -0.42 angstrom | 15.5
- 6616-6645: -1.11 angstrom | 15.7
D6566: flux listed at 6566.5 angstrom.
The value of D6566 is 18.7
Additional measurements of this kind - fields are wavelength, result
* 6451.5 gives 12.3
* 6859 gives 16.2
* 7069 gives 16.7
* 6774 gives 13.9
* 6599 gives 15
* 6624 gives 17.3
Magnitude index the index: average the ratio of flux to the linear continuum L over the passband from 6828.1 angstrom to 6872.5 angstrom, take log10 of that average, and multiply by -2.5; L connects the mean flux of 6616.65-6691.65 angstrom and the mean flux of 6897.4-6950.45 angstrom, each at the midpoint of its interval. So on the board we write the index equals -0.10 mag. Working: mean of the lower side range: 15.7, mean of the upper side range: 14.6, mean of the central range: 16.4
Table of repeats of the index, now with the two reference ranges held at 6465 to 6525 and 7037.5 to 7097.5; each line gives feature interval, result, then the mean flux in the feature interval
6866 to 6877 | -0.153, 17.2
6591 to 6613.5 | -0.076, 15.8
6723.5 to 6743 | 0.075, 13.8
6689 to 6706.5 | -0.009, 14.9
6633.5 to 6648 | -0.069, 15.7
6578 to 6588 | 0.041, 14.1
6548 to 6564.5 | -0.038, 15.2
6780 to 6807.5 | -0.071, 15.8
